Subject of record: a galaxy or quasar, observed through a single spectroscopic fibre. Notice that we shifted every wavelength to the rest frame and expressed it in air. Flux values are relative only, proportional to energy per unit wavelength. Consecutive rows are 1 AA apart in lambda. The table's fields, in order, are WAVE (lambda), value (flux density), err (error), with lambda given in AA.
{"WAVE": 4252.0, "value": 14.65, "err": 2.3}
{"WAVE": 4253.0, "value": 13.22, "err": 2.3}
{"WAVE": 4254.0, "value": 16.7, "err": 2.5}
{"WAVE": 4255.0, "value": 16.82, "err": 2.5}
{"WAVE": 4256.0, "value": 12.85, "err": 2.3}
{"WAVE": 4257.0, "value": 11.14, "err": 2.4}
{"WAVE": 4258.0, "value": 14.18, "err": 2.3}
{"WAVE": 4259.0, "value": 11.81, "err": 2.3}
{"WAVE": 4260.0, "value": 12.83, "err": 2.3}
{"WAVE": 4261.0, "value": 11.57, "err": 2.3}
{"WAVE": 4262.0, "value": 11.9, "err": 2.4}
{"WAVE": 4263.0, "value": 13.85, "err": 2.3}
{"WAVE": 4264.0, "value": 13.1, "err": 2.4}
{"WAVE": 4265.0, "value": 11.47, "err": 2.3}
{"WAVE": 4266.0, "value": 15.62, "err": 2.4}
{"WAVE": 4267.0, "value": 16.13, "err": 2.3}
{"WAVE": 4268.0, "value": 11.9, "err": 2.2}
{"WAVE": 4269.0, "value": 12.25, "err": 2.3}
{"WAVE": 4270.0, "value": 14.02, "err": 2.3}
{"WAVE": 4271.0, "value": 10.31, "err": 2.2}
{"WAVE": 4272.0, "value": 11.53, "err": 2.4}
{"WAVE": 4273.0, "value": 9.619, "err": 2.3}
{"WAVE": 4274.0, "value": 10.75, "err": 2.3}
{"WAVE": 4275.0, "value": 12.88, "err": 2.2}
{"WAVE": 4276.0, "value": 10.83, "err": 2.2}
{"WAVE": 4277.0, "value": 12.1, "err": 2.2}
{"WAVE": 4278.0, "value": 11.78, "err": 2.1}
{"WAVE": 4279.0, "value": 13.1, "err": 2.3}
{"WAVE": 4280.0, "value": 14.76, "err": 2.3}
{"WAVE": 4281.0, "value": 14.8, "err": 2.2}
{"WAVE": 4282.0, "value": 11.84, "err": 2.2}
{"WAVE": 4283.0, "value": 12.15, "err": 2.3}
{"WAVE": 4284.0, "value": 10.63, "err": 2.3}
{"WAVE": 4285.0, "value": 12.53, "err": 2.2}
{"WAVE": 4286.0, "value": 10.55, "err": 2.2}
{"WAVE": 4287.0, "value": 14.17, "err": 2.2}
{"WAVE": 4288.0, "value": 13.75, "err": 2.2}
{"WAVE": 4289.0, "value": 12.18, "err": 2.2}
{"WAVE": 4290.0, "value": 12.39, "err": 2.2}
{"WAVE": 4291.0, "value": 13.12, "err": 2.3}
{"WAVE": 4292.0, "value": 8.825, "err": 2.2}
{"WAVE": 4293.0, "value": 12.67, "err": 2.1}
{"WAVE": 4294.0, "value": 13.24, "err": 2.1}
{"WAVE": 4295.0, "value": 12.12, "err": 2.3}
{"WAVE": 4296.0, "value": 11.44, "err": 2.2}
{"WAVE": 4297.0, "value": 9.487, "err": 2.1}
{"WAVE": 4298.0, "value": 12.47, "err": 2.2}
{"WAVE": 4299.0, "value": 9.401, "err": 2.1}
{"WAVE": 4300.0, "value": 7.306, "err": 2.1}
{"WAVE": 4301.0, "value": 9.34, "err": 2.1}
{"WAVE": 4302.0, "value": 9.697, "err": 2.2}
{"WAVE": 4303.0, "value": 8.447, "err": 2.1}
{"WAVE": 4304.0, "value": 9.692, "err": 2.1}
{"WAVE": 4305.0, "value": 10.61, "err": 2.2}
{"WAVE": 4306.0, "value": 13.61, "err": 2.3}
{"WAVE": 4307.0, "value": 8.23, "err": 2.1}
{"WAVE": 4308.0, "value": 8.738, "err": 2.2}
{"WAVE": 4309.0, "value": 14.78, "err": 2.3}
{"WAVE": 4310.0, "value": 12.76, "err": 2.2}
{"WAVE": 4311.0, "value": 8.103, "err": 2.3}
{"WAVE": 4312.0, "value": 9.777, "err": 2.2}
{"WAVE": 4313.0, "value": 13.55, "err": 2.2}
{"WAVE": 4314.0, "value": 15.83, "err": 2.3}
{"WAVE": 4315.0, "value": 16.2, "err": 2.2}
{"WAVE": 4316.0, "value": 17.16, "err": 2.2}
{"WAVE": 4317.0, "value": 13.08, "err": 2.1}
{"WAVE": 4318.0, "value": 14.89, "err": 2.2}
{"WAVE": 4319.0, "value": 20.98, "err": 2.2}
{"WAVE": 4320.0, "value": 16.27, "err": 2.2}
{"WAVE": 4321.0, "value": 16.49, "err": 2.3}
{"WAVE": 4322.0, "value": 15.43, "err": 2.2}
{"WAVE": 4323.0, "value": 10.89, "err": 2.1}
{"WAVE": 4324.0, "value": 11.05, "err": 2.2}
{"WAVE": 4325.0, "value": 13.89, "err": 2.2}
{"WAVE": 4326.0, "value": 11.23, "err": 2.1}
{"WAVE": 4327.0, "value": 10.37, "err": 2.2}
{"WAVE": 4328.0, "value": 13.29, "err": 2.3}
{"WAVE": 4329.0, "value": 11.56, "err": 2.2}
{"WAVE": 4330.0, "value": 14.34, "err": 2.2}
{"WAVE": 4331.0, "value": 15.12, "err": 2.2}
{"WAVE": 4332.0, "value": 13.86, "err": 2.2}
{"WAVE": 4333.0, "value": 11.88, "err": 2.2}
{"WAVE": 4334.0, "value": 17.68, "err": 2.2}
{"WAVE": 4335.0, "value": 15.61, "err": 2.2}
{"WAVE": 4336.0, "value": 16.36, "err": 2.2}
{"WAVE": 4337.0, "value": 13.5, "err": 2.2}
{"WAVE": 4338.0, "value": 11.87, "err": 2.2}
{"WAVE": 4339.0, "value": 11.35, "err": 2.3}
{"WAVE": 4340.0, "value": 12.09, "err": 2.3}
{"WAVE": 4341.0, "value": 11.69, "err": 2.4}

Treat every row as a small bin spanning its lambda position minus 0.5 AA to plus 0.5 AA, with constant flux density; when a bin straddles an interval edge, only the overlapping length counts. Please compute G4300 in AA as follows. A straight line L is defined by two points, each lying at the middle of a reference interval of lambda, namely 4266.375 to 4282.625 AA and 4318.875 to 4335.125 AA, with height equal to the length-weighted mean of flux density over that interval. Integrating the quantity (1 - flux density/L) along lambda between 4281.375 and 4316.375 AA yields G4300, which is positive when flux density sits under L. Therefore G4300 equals 4.0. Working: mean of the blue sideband 12.4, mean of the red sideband 13.9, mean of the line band 11.6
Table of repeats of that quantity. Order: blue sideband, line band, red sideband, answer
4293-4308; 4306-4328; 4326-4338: -2.1 AA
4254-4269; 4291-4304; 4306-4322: 3.1 AA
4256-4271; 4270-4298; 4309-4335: 2.6 AA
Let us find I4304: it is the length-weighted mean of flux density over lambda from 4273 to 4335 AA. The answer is 12.5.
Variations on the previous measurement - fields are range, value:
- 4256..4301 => 12.1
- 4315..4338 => 14.3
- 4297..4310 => 10.3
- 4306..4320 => 13.5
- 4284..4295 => 12.3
